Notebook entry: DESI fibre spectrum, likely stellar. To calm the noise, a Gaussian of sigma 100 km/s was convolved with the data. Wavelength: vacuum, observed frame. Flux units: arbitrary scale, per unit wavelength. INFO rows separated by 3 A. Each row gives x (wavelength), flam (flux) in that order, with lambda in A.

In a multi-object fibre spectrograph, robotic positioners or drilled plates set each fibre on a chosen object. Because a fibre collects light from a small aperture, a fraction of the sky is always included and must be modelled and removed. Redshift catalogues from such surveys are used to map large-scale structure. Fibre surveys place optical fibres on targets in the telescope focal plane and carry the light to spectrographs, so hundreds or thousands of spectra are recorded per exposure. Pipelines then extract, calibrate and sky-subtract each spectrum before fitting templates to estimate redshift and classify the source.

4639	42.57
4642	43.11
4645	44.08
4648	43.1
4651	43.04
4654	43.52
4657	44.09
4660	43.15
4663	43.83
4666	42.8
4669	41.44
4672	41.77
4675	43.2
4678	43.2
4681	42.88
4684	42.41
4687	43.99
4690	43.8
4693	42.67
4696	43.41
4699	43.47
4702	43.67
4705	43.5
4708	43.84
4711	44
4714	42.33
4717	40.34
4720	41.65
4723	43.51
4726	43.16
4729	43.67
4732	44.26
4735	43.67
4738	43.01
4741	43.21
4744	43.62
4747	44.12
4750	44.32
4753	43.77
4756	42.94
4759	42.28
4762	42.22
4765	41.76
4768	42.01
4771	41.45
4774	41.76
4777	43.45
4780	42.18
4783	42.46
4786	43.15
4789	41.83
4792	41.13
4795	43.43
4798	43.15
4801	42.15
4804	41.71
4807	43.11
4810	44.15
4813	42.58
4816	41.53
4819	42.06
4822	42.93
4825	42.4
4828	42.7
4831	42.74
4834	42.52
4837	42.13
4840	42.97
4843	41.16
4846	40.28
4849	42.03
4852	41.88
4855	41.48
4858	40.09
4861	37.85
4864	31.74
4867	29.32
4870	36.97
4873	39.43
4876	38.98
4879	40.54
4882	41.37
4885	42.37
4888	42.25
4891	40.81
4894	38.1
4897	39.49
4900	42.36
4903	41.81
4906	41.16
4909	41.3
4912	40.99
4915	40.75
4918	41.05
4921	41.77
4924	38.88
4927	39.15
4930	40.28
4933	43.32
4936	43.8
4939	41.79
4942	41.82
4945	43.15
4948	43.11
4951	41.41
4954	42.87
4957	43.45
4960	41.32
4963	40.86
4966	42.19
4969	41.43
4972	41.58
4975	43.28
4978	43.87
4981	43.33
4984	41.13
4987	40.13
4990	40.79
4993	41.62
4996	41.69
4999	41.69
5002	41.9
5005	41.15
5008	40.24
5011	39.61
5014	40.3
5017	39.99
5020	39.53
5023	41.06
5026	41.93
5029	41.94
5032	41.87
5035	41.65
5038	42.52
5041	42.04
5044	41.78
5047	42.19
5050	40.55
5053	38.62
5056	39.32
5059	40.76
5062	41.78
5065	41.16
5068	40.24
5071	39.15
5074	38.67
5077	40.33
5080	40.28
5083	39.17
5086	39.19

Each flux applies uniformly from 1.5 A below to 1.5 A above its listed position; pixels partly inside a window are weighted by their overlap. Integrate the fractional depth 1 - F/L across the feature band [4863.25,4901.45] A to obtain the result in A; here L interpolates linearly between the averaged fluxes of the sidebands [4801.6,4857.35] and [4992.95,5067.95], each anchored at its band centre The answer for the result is 2.8 A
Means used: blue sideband 42.2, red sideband 41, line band 38.9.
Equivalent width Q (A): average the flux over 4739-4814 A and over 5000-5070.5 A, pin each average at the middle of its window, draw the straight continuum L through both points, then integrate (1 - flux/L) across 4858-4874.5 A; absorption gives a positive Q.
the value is 2.6 A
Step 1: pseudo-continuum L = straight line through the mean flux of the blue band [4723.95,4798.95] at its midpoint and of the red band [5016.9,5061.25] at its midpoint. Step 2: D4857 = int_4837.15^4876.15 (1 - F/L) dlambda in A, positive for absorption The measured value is 3.1 A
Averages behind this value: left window 42.9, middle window 38.9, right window 41.1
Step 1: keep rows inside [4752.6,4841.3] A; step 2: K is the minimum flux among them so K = 41.13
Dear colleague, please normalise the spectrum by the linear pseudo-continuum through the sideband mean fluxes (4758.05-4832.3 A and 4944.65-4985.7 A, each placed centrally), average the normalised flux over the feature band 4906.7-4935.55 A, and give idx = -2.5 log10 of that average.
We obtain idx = 0.036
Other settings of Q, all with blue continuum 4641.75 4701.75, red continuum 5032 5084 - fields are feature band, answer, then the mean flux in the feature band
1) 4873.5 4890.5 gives 0.3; 41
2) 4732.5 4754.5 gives -0.5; 43.7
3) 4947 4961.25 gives -0.4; 42.4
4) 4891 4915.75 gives 0.5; 40.7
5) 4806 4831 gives -0.3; 42.7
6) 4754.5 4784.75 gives 0.2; 42.3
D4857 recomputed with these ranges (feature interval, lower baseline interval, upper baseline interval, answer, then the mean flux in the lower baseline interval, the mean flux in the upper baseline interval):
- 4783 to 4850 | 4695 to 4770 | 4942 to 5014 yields 0.5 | 43.1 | 41.8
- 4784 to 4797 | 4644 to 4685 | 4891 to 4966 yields 0.0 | 43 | 41.4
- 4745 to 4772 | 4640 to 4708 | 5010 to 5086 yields -0.1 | 43.2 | 40.6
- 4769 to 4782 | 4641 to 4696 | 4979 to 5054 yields 0.1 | 43.1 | 41.2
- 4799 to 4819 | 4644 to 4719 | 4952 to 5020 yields 0.0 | 43.1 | 41.5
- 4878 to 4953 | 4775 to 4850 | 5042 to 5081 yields 0.4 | 42.4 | 40.4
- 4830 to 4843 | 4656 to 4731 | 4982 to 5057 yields -0.1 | 43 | 41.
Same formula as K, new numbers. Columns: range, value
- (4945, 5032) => 39.53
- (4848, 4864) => 31.74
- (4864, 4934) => 29.32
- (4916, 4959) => 38.88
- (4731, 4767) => 41.76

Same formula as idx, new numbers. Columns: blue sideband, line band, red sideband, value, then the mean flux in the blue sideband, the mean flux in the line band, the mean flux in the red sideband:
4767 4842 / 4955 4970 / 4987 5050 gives -0.009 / 42.5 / 41.9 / 41.2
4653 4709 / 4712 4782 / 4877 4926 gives -0.008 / 43.2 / 42.8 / 40.9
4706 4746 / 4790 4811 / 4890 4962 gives -0.004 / 43.1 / 42.6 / 41.4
